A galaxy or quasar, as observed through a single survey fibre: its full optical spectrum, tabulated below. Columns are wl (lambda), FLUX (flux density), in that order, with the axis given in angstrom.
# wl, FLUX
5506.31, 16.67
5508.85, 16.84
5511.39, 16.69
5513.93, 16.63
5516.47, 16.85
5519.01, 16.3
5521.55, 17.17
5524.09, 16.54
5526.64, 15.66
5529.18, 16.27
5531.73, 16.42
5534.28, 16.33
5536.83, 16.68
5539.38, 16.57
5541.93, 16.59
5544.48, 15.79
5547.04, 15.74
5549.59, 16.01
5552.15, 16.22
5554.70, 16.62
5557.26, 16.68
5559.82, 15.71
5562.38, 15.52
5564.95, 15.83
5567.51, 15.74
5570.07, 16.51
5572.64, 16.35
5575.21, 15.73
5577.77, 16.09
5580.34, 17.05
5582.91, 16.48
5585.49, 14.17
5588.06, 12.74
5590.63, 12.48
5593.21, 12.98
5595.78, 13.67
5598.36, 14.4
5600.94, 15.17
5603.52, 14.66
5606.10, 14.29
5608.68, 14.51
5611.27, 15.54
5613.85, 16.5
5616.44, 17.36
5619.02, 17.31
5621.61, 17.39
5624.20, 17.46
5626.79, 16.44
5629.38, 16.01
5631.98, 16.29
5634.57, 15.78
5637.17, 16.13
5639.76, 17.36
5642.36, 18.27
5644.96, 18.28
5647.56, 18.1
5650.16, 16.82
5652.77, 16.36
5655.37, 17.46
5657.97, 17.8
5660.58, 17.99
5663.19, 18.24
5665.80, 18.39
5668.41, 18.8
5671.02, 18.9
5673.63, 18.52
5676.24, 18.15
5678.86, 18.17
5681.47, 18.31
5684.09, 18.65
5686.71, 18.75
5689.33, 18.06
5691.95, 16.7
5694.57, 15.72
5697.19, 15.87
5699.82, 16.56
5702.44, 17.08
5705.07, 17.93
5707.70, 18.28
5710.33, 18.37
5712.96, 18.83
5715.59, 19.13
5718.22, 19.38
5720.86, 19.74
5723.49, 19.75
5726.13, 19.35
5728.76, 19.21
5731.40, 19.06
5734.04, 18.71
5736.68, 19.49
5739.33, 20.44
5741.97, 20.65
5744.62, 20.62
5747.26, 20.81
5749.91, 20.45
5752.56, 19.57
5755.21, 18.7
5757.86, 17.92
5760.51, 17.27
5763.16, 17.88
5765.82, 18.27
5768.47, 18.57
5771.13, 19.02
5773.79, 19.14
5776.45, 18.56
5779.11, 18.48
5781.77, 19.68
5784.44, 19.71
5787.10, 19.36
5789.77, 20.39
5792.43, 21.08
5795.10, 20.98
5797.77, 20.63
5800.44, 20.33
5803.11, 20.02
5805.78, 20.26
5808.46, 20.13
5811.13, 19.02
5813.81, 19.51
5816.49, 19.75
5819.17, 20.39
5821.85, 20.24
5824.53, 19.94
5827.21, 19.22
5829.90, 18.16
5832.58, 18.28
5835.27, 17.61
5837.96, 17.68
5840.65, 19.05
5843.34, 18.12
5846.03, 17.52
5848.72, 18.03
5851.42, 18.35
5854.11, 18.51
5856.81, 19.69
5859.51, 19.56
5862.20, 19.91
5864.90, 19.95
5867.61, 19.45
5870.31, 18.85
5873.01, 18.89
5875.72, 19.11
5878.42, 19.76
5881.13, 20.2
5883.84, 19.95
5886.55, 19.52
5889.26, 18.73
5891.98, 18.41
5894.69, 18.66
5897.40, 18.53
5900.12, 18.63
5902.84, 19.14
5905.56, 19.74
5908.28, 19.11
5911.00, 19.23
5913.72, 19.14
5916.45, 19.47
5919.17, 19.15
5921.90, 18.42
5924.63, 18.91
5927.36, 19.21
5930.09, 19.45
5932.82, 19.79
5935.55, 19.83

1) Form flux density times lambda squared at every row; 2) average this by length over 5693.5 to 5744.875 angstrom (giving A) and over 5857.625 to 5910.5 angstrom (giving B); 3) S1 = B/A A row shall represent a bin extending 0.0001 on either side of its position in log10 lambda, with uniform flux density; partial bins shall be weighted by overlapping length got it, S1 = 1.1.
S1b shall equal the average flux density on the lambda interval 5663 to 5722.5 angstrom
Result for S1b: 18.1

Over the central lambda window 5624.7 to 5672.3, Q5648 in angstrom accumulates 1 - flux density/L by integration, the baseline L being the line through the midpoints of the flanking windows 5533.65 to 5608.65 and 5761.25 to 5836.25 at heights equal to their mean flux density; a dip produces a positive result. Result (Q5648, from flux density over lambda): -1.7 angstrom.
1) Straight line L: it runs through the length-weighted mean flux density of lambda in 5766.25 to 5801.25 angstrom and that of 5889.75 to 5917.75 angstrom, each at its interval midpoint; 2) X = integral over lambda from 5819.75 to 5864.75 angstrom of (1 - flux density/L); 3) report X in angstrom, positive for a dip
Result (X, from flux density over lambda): 1.2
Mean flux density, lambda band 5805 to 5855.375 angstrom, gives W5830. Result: 18.9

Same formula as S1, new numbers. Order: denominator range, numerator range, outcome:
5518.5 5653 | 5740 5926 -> 1.31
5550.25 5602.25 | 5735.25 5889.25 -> 1.37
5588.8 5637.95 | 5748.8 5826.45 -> 1.34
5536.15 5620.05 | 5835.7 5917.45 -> 1.36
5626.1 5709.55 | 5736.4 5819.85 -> 1.16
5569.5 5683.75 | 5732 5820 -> 1.25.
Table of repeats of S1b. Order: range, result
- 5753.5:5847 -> 19.2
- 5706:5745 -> 19.4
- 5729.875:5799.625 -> 19.4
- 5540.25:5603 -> 15.4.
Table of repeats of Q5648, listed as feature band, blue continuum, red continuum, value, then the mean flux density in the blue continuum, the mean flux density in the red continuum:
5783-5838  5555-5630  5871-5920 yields -4.7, 15.6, 19.2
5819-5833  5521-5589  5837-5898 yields -0.6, 16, 19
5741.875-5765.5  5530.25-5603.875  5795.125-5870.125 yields -1.4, 15.6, 19.3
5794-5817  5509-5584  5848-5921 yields -1.9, 16.3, 19.2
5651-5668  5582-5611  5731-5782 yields -1.7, 14.2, 19.2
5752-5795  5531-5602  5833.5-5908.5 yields -2.8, 15.6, 18.9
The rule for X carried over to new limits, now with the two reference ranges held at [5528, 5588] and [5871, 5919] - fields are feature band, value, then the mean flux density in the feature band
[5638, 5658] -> -0.7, 17.5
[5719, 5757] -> -4.3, 19.7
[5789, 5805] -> -2.0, 20.6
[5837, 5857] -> 0.5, 18.3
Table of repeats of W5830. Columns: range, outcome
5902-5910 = 19.3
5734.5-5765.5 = 19.4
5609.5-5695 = 17.5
